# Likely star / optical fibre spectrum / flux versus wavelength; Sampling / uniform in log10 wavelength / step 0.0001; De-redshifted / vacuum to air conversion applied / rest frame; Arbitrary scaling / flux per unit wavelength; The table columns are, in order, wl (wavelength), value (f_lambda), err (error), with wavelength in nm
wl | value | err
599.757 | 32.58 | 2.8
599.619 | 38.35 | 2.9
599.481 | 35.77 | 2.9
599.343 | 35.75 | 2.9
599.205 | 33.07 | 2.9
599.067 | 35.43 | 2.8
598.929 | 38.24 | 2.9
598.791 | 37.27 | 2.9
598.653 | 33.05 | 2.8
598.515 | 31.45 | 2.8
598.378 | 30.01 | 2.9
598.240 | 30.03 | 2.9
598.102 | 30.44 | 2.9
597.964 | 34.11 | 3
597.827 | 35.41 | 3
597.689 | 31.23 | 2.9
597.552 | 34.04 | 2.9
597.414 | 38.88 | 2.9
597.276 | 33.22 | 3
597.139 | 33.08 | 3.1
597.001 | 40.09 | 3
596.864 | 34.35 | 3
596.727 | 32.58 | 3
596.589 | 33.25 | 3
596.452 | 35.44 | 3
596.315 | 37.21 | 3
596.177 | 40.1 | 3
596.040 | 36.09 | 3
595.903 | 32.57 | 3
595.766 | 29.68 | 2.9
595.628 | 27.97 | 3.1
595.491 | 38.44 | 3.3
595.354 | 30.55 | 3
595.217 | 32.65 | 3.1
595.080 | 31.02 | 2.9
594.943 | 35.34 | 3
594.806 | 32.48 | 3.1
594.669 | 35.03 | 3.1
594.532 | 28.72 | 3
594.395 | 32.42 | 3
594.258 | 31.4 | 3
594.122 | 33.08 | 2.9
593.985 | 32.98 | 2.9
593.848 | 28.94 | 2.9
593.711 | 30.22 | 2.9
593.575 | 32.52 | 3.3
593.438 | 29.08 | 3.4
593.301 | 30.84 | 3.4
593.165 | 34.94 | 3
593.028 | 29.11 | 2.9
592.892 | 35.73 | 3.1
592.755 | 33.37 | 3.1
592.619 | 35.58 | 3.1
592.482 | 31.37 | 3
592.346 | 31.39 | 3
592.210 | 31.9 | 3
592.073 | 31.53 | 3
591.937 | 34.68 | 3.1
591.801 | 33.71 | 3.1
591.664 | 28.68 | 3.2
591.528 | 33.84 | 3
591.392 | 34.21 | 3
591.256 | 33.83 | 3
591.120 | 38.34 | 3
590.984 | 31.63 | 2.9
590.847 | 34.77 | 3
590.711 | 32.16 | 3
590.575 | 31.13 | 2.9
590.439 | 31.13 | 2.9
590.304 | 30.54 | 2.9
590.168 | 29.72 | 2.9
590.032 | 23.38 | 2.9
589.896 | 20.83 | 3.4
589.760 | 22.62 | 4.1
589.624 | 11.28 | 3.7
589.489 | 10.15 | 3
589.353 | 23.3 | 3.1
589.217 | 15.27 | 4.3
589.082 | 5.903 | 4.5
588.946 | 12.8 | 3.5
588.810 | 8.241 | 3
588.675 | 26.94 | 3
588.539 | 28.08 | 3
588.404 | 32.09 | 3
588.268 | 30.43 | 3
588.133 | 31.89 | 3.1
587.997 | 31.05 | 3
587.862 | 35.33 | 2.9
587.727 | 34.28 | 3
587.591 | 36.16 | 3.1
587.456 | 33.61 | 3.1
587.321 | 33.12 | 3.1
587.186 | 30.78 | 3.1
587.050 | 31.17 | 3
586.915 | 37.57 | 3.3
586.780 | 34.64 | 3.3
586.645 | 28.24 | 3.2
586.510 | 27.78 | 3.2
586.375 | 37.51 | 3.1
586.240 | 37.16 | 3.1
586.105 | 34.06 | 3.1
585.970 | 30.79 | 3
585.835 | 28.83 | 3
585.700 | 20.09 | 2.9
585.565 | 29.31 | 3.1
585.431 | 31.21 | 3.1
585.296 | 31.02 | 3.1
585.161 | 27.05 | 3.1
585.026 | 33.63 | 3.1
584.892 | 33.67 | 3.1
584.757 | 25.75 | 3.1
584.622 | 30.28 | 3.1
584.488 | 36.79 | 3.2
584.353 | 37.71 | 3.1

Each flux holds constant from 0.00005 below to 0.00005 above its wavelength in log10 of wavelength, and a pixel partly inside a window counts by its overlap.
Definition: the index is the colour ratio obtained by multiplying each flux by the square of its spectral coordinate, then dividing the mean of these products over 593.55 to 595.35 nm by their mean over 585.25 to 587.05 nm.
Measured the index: 1.0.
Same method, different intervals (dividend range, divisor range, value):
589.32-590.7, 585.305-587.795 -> 0.75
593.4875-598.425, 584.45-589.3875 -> 1.18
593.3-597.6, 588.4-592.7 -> 1.26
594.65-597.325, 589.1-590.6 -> 1.59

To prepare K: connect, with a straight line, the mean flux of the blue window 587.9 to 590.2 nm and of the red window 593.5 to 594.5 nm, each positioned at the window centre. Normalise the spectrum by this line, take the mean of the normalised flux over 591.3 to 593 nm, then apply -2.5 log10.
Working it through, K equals -0.186 mag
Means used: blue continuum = 21.5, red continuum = 31.5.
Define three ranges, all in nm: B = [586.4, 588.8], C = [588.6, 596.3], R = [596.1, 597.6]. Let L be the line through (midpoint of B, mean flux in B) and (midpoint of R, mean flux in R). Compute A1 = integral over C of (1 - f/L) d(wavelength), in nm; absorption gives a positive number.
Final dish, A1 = 0.99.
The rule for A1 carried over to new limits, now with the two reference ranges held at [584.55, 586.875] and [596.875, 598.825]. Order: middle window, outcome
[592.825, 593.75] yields 0.02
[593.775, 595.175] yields 0.03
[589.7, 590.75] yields 0.14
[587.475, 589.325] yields 0.35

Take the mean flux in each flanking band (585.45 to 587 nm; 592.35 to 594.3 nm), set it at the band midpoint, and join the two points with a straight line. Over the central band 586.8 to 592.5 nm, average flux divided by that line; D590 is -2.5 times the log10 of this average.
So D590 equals 0.12 mag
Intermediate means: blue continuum 31.5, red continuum 32.1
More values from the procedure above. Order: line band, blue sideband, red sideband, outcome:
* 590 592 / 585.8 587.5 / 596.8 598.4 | 0.03 mag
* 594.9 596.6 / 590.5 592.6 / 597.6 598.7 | -0.05 mag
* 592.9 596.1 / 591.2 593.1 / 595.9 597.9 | 0.06 mag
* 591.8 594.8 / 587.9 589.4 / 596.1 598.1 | -0.10 mag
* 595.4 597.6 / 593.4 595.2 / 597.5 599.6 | -0.06 mag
